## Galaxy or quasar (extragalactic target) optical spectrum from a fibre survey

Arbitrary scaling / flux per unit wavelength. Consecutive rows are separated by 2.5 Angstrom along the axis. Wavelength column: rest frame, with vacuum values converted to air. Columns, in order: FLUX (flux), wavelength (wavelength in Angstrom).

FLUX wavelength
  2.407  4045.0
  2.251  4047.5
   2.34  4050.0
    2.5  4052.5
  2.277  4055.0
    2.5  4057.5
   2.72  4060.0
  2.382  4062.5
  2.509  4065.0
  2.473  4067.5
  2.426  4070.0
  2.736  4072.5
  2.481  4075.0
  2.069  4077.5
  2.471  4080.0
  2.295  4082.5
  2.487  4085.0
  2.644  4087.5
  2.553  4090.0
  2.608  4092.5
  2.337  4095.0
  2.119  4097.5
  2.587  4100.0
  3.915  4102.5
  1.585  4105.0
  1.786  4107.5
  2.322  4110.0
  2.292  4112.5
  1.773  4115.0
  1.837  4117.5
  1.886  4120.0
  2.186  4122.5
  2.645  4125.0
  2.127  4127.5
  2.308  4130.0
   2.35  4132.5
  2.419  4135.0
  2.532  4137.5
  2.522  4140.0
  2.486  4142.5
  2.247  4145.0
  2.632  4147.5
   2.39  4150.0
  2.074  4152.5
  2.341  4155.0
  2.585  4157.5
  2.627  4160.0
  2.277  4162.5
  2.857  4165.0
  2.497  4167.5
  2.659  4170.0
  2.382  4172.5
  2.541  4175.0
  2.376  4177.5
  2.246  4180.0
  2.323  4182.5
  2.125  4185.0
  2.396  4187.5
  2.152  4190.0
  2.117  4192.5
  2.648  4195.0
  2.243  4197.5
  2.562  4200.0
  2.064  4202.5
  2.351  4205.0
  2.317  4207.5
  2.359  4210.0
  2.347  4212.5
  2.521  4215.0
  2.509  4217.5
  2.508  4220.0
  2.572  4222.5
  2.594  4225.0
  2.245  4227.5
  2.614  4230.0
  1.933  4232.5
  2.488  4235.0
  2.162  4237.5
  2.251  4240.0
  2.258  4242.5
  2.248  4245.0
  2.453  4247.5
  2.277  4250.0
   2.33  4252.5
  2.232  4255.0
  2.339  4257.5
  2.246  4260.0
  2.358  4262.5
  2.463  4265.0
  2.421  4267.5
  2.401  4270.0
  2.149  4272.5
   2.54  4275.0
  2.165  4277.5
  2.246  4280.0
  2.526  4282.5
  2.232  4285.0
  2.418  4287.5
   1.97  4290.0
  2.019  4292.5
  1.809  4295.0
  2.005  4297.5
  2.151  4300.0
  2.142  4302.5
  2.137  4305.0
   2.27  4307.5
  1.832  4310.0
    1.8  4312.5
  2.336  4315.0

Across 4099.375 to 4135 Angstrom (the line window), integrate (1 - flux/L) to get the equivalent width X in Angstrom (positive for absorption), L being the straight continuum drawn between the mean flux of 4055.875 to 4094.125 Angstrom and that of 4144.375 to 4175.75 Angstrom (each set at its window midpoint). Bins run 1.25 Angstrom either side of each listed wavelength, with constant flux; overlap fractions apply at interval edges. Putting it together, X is 3.20 Angstrom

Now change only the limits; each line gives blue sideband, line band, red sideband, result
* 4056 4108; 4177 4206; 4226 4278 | 0.90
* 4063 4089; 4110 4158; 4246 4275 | 2.54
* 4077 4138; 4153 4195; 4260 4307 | -2.15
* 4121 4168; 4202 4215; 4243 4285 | 0.28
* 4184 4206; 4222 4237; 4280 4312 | -1.00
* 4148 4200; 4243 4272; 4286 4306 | -2.03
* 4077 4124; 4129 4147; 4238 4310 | -0.98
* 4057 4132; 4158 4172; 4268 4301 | -1.61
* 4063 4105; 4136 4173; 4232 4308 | -0.96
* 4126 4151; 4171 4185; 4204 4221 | 0.31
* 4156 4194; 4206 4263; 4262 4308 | -1.01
